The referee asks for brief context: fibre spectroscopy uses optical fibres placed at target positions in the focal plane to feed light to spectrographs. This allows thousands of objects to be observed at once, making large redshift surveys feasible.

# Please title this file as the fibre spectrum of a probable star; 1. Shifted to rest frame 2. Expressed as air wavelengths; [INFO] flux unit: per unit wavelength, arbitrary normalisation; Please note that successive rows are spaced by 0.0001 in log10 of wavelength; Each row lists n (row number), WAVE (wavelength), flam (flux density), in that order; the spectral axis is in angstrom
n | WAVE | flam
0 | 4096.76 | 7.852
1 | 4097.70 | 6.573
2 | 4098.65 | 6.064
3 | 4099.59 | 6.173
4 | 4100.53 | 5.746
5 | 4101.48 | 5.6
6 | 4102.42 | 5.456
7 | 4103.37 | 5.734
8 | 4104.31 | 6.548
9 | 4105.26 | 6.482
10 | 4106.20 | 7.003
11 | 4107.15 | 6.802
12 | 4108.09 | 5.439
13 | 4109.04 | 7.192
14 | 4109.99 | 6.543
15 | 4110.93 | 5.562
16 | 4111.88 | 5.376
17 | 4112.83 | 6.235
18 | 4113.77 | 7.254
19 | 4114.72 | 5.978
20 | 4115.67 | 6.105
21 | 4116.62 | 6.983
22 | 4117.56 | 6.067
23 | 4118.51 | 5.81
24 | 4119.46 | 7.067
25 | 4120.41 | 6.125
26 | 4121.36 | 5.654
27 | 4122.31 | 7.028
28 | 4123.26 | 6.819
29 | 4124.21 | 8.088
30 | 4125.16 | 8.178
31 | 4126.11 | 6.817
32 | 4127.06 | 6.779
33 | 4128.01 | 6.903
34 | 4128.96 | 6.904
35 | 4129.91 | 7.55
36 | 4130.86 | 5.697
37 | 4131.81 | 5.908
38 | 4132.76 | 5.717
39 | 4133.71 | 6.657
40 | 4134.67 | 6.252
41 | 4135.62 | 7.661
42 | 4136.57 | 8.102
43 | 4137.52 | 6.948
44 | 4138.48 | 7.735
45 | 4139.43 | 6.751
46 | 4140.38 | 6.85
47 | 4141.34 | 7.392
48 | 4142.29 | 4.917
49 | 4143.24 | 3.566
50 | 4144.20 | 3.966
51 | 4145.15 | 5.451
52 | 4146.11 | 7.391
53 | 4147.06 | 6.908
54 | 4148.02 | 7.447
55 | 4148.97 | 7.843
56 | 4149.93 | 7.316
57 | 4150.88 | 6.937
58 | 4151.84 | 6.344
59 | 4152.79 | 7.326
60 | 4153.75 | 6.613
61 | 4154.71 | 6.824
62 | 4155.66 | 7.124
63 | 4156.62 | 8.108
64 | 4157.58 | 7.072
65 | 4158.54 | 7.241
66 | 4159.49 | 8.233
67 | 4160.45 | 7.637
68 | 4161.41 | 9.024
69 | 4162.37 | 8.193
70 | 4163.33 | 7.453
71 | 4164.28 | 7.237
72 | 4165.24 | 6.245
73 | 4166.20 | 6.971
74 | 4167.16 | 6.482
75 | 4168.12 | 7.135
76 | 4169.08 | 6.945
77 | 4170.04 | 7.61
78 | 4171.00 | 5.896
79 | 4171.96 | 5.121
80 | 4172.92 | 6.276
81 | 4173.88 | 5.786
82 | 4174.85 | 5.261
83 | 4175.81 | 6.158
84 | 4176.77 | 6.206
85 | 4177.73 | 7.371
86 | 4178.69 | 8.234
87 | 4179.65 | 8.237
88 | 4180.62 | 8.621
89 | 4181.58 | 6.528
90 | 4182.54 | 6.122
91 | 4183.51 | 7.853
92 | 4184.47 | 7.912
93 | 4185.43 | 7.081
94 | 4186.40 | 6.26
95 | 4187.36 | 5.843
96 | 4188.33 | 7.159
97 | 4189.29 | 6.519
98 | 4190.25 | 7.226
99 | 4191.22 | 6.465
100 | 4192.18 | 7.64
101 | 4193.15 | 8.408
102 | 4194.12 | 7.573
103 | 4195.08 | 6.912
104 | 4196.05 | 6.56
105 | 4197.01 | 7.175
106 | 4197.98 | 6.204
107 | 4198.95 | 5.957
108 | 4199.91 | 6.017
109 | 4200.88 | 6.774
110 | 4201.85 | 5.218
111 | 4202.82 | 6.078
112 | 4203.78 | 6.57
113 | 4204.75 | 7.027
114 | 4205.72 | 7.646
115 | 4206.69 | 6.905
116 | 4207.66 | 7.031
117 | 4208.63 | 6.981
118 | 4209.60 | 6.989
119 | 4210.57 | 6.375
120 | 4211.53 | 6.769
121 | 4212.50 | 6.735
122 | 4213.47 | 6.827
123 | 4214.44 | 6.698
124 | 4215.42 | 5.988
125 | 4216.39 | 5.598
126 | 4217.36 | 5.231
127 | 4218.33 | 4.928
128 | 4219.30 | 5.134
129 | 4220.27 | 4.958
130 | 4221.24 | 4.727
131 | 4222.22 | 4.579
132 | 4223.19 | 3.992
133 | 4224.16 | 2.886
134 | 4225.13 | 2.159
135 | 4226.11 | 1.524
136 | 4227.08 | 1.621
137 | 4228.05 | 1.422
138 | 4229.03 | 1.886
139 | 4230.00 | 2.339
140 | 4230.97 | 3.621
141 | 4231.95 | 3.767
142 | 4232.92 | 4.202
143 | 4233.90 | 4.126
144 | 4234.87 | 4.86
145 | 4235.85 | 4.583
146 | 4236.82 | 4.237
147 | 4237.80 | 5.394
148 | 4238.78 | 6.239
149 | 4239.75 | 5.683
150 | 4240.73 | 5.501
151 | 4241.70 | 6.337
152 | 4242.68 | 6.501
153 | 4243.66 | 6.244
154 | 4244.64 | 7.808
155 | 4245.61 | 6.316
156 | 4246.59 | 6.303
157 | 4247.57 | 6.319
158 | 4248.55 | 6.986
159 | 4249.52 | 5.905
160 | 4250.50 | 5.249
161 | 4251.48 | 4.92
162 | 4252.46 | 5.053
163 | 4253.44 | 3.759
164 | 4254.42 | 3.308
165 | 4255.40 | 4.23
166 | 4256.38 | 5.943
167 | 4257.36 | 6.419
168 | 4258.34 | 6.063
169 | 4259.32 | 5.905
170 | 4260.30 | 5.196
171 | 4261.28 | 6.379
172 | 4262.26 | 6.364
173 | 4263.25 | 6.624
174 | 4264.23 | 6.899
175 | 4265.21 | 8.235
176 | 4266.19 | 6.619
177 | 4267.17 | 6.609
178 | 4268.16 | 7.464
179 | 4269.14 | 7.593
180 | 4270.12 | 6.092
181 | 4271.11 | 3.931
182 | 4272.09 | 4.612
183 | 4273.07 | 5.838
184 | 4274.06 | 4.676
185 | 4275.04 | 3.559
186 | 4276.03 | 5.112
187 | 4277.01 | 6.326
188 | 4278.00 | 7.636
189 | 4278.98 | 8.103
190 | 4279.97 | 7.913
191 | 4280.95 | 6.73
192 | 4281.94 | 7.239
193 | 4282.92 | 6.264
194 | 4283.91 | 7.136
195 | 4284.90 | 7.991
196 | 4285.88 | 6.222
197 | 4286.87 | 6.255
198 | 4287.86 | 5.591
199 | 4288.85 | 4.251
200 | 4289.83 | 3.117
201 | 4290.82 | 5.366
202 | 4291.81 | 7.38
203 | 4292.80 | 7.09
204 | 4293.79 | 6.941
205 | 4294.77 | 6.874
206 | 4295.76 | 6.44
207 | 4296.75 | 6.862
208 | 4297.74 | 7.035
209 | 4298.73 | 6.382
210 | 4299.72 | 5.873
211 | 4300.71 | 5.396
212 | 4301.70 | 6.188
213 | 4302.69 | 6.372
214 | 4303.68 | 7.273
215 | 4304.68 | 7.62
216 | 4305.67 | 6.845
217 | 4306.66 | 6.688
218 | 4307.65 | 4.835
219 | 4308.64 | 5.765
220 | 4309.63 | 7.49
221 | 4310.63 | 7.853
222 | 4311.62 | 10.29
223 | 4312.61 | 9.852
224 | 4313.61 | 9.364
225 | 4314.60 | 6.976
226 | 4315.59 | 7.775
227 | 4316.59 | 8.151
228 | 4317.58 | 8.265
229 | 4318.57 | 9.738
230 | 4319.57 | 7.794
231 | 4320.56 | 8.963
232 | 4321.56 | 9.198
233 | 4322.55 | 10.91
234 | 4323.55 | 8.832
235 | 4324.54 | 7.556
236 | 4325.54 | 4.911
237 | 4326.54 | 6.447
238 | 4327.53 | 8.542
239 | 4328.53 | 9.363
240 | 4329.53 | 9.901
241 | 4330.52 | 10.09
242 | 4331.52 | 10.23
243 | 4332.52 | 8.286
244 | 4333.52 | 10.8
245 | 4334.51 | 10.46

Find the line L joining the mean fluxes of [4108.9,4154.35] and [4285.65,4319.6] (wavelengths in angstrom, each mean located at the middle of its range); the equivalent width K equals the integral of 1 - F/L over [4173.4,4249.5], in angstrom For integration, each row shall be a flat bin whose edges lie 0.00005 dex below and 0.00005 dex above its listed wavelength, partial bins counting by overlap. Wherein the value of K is 9.8 angstrom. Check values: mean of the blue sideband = 6.59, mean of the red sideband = 6.91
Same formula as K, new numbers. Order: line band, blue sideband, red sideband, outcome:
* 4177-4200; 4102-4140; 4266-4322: -1.4 angstrom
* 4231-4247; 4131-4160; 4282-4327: 3.5 angstrom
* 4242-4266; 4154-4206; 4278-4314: 3.1 angstrom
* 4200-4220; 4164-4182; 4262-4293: 0.7 angstrom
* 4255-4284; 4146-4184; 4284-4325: 3.8 angstrom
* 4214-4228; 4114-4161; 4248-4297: 4.7 angstrom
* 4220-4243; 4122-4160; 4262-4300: 8.8 angstrom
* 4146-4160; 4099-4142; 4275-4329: -1.2 angstrom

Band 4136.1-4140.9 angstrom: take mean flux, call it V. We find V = 7.27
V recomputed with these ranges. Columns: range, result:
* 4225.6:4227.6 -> 1.57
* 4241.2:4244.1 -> 6.36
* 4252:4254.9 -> 4.03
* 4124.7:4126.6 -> 7.49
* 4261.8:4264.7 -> 6.61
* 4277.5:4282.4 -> 7.52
